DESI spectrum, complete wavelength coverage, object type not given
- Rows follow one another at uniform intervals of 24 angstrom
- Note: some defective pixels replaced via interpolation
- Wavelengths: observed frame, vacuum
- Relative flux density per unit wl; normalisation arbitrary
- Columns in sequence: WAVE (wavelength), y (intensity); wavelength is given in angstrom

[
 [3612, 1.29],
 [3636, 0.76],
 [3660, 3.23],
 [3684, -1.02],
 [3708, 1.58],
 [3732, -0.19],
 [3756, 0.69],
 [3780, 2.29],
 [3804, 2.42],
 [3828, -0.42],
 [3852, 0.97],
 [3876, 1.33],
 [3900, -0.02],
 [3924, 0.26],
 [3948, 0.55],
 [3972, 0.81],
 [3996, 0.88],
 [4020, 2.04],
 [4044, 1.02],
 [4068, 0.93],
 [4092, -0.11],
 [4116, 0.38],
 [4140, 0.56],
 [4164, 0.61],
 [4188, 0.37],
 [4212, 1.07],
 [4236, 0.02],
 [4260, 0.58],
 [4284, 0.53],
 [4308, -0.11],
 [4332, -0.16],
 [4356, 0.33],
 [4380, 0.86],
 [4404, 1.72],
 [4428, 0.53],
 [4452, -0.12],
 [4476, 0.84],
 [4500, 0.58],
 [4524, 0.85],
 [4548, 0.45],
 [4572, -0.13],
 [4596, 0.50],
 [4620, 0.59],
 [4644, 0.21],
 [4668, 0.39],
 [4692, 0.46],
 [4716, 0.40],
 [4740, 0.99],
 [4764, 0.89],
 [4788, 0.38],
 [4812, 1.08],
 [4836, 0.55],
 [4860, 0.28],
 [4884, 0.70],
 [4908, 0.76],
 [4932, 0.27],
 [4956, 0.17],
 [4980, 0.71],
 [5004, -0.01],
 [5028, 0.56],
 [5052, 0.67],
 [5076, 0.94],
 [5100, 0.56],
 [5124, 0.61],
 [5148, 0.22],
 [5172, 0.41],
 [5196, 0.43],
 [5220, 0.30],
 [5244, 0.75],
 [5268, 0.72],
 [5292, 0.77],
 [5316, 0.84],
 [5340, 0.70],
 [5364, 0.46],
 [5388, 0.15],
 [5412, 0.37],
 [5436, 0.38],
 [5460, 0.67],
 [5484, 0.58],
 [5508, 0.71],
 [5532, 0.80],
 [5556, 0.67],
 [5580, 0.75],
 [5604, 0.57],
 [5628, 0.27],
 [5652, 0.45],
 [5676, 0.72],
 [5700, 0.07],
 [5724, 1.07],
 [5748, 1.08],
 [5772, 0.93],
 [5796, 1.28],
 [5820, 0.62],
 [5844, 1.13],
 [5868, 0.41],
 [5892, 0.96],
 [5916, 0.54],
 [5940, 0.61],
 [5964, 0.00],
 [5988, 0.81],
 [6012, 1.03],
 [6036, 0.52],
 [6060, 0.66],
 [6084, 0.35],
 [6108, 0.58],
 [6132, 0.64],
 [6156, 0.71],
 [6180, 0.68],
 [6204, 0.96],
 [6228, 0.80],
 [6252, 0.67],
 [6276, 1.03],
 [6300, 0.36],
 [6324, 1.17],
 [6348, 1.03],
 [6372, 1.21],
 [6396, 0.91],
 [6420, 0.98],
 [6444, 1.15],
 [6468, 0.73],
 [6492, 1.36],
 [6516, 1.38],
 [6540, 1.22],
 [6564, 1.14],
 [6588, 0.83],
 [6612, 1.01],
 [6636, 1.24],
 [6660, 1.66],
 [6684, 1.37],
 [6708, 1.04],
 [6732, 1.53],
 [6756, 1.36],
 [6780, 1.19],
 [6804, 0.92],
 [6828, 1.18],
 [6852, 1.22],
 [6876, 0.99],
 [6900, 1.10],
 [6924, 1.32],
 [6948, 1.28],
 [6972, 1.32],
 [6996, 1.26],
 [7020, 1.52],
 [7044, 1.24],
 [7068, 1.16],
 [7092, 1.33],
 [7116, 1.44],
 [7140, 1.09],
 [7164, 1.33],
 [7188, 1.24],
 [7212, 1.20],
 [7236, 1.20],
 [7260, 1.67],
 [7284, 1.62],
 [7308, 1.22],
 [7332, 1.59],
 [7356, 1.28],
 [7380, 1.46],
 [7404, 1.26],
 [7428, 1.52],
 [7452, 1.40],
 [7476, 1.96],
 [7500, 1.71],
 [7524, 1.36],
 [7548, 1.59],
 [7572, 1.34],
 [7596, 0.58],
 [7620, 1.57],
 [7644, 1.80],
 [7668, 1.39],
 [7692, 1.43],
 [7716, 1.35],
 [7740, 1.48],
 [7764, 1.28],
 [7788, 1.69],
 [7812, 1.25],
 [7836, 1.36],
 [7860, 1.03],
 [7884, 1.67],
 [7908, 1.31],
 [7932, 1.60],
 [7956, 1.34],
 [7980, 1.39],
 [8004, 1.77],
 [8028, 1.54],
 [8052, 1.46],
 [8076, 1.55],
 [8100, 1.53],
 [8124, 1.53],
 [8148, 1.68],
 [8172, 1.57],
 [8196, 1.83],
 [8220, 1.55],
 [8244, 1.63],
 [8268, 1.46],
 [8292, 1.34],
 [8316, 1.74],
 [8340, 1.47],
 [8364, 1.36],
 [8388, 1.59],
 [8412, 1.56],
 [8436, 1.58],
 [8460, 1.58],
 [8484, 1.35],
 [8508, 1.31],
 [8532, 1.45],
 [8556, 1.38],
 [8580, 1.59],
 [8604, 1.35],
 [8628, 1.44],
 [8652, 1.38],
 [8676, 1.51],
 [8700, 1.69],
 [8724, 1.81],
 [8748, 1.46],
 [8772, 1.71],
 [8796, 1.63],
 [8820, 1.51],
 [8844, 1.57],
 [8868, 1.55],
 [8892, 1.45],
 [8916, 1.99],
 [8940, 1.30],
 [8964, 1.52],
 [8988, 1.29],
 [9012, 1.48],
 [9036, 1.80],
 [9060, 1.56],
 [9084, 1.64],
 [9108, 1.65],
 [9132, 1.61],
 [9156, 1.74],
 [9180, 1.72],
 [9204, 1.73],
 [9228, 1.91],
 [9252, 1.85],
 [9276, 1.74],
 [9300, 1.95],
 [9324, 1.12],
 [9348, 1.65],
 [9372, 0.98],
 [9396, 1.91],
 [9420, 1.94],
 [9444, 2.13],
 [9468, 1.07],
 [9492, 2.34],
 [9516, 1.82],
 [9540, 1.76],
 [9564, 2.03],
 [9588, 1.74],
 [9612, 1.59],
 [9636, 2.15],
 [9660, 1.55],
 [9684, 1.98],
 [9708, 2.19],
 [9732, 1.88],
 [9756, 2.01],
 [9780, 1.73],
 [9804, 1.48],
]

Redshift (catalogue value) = 0.66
